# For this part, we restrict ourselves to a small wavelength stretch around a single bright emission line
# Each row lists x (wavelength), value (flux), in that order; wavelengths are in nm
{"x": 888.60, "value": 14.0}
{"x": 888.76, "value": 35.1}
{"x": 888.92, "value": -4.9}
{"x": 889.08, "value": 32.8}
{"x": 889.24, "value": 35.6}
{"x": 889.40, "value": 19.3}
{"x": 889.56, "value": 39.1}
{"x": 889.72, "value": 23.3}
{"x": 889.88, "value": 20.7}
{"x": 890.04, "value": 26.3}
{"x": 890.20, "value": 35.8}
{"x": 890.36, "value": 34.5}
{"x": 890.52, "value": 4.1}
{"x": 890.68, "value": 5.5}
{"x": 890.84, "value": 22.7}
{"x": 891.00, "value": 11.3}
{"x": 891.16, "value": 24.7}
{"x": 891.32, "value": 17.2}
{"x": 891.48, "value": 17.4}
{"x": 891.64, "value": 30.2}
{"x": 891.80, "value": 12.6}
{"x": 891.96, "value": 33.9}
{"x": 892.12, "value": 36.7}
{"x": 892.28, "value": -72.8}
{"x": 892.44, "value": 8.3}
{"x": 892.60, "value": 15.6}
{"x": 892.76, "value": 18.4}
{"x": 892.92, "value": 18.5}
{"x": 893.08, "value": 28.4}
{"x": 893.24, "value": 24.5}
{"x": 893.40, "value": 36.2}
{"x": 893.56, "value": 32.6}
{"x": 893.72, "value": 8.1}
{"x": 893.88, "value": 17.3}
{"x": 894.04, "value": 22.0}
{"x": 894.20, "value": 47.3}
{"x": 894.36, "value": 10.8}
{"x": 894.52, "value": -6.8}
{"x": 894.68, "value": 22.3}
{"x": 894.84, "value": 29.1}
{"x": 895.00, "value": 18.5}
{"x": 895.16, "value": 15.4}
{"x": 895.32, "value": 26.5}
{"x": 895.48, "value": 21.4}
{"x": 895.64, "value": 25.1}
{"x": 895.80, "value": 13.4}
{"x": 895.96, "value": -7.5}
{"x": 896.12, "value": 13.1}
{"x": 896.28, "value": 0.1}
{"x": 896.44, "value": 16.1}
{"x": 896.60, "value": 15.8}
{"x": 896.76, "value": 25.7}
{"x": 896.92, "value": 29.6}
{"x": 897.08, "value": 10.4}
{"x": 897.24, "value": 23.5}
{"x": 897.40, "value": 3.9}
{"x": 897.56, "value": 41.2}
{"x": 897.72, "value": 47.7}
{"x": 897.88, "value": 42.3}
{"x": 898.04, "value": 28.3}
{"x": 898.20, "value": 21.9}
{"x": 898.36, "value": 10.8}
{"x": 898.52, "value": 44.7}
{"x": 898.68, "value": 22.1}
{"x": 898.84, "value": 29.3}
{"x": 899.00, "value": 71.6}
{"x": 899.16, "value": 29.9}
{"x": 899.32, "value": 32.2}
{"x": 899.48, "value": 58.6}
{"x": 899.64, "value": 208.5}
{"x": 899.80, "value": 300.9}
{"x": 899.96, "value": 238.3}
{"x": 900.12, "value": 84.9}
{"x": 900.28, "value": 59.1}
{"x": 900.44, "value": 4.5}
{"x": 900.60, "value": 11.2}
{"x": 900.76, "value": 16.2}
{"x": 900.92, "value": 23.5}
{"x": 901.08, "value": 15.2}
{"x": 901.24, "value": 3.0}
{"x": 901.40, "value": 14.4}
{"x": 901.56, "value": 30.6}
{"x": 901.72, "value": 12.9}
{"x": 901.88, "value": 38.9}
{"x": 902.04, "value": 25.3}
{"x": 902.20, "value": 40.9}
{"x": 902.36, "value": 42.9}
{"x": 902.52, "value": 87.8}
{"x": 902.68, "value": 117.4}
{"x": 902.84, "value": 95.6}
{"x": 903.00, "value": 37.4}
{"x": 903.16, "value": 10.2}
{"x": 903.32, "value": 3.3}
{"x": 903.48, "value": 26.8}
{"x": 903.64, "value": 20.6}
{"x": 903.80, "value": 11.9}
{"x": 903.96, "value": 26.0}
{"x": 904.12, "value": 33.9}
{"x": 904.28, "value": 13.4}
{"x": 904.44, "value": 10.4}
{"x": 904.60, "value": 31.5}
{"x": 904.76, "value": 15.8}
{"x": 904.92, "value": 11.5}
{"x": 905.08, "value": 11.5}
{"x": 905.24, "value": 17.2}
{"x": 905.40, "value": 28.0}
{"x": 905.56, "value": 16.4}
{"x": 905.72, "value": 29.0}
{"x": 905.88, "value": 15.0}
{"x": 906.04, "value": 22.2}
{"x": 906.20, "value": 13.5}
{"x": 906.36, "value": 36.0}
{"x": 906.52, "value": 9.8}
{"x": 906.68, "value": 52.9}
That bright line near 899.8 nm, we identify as H-alpha 6563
